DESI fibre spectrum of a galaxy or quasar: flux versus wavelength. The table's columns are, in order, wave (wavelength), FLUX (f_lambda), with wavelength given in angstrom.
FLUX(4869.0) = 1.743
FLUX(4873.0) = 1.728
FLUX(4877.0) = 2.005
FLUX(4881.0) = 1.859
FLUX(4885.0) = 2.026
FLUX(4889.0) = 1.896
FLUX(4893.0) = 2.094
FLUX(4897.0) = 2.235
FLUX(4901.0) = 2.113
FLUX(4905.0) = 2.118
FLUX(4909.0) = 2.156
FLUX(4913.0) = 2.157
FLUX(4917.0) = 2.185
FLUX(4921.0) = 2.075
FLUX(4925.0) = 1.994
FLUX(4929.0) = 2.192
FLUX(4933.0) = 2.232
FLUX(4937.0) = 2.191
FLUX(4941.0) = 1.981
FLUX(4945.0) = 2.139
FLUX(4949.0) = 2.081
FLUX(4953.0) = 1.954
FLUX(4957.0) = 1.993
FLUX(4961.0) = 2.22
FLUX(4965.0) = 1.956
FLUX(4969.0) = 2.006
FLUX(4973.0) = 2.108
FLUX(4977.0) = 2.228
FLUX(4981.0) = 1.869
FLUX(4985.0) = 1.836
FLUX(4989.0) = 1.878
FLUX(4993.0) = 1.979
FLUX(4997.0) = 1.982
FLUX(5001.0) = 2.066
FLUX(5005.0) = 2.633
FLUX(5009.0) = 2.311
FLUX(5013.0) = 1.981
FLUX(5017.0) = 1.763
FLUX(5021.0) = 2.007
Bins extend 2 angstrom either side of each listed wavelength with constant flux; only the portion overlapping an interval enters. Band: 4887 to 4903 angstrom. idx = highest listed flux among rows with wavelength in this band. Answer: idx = 2.235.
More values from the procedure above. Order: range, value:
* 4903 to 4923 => 2.185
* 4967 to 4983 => 2.228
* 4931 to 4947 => 2.232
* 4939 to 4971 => 2.22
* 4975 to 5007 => 2.633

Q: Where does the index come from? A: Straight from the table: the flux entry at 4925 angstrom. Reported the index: 1.994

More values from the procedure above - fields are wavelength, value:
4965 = 1.956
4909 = 2.156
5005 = 2.633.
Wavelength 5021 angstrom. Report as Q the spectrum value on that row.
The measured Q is 2.007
